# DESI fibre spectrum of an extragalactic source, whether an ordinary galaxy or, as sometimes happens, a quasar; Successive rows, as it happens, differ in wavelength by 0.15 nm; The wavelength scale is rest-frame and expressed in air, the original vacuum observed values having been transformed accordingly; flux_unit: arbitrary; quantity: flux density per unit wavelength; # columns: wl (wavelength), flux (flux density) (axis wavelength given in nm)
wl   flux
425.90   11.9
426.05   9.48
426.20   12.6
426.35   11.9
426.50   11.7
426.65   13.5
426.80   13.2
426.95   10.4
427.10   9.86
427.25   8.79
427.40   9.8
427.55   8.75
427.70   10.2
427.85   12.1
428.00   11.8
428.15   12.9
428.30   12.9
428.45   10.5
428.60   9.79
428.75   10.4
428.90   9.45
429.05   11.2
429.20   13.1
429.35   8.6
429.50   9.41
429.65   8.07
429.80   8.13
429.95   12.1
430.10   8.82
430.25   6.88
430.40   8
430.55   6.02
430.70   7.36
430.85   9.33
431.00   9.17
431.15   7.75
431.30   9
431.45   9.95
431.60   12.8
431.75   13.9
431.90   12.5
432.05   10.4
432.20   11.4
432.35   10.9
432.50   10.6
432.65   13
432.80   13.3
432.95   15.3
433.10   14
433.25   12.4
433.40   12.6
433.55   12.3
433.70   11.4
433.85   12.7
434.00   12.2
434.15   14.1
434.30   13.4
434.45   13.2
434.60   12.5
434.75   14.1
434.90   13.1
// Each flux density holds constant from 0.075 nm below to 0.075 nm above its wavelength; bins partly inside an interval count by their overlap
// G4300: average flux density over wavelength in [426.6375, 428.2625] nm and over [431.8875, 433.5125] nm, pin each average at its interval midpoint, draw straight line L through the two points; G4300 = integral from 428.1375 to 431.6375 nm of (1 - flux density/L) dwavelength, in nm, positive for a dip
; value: 0.62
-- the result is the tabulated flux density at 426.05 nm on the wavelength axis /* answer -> 9.48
